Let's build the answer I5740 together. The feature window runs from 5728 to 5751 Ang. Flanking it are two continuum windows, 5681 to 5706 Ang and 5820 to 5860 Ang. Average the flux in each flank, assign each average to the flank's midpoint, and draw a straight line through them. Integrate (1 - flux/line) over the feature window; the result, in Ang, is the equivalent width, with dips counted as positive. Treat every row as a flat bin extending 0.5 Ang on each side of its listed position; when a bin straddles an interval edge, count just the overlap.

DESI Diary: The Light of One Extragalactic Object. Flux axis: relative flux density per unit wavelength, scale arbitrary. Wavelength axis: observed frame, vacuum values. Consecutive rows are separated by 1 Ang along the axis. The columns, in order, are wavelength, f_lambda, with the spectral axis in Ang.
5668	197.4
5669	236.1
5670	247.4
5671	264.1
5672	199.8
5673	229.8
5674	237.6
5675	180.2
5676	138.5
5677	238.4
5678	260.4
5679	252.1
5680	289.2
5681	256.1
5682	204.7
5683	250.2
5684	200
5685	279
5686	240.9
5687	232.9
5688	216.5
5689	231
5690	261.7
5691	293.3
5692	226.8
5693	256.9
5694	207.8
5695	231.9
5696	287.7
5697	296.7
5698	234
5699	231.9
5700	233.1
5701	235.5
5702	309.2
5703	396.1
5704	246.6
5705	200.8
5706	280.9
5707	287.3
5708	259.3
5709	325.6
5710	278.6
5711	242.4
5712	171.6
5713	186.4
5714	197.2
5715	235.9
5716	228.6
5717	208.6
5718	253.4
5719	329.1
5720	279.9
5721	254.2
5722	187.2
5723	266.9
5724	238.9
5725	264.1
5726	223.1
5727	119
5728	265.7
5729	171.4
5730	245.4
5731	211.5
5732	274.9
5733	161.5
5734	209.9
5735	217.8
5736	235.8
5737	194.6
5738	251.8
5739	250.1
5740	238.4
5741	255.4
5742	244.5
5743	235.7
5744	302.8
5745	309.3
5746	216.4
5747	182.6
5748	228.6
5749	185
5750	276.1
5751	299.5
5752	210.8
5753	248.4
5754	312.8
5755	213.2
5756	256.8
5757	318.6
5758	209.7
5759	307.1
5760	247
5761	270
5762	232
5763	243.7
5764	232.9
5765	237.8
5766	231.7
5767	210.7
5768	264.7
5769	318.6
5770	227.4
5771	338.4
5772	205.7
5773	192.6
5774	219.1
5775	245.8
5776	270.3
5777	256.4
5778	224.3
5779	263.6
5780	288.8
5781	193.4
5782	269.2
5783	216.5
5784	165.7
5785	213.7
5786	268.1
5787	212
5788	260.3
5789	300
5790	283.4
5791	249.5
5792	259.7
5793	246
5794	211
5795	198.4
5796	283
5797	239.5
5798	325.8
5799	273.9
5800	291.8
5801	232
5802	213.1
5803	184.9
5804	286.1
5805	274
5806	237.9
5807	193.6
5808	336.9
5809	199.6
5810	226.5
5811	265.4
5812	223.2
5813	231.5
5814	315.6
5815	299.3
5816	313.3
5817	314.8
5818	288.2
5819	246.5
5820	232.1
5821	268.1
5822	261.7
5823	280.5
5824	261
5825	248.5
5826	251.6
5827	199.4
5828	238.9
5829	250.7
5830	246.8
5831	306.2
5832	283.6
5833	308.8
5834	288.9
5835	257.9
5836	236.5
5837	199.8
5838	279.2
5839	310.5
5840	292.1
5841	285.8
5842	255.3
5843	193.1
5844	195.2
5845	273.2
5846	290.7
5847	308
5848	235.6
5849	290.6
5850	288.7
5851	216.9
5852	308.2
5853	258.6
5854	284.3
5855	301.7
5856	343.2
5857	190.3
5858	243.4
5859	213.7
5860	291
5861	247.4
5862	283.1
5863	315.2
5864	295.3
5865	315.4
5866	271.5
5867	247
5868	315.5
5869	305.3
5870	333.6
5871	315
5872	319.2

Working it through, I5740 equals 1.9 Ang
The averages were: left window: 251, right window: 263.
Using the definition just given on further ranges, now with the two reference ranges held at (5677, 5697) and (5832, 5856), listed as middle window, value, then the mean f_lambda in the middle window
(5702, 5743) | 1.90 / 241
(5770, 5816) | 2.35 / 249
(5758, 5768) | 0.51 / 245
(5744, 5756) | 0.44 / 247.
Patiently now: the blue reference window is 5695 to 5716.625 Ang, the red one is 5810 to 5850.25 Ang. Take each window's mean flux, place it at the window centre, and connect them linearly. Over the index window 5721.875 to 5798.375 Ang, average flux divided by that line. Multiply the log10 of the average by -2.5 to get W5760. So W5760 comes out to 0.07 mag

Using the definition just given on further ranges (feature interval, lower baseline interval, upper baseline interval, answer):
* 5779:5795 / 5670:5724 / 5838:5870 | 0.087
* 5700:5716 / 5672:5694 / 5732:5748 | -0.089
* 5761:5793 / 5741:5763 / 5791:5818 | 0.041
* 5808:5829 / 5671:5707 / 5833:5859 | 0.007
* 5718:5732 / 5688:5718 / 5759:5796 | 0.053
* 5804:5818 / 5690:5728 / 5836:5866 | -0.010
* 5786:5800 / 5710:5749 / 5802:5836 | -0.029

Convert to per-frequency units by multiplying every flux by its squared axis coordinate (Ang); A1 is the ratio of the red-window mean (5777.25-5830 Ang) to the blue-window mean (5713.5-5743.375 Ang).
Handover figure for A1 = 1.12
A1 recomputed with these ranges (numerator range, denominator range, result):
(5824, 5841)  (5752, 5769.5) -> 1.06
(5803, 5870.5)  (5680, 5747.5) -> 1.15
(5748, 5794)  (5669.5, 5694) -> 1.08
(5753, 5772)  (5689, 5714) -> 1.03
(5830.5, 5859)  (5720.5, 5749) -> 1.21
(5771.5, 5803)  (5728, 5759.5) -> 1.02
